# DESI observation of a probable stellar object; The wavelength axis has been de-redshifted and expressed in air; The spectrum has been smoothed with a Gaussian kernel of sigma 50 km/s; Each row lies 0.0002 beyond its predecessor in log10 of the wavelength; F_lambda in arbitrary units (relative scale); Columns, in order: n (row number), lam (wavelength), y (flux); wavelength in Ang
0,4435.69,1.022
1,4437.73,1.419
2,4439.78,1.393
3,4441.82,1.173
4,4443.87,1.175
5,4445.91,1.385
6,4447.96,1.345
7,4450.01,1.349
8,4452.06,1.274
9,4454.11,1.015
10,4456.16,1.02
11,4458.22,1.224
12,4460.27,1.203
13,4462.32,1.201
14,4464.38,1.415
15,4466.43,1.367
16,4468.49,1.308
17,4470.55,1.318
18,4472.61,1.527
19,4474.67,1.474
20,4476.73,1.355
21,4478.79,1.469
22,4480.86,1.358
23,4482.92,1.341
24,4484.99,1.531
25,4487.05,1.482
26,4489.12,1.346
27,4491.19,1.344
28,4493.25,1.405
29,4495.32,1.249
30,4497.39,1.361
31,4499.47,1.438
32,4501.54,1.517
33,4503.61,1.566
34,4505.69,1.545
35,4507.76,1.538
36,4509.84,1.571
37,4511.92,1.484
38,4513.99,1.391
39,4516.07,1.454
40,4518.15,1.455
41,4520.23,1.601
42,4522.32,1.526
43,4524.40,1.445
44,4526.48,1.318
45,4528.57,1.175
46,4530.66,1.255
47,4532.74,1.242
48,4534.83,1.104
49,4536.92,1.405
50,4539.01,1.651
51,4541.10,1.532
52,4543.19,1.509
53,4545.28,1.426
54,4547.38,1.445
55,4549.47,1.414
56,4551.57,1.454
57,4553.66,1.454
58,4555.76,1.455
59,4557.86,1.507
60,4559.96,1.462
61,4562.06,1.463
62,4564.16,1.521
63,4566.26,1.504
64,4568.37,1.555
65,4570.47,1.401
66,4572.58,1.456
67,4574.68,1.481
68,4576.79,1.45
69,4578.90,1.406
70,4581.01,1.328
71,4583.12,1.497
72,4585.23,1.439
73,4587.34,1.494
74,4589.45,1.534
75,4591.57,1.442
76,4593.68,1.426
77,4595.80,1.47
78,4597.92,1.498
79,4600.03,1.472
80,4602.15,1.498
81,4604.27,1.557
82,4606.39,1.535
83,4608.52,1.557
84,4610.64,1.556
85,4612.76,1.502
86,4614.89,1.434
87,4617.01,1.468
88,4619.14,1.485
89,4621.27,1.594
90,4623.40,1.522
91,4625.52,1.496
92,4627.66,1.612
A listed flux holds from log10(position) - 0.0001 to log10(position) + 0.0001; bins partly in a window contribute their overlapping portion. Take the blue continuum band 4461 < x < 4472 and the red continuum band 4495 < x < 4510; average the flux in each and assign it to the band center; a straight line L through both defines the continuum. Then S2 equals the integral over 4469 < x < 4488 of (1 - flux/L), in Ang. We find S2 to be -0.7 Ang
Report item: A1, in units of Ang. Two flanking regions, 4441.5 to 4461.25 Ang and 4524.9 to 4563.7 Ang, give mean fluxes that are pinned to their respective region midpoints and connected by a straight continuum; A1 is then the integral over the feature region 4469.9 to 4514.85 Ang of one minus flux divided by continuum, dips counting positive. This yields -4.7 Ang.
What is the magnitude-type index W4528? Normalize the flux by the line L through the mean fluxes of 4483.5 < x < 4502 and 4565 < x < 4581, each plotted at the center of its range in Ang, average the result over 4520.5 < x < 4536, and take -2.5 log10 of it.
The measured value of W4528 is 0.09 mag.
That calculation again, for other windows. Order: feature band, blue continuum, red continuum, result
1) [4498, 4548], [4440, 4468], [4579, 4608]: -0.063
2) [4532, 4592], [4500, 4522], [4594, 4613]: 0.045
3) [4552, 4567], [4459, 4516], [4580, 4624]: -0.014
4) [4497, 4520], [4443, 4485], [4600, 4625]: -0.089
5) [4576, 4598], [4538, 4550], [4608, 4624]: 0.042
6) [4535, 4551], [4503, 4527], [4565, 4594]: 0.013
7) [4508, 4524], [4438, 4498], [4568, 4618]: -0.086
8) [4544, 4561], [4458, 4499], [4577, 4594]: -0.023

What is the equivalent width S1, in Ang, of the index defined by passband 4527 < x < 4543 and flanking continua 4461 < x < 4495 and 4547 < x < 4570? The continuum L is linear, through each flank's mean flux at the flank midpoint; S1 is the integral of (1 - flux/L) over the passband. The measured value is 1.1 Ang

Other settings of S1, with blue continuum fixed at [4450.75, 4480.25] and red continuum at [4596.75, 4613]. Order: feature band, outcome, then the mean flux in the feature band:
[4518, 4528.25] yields -0.4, 1.45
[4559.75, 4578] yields -0.2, 1.48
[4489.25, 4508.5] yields -1.2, 1.43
